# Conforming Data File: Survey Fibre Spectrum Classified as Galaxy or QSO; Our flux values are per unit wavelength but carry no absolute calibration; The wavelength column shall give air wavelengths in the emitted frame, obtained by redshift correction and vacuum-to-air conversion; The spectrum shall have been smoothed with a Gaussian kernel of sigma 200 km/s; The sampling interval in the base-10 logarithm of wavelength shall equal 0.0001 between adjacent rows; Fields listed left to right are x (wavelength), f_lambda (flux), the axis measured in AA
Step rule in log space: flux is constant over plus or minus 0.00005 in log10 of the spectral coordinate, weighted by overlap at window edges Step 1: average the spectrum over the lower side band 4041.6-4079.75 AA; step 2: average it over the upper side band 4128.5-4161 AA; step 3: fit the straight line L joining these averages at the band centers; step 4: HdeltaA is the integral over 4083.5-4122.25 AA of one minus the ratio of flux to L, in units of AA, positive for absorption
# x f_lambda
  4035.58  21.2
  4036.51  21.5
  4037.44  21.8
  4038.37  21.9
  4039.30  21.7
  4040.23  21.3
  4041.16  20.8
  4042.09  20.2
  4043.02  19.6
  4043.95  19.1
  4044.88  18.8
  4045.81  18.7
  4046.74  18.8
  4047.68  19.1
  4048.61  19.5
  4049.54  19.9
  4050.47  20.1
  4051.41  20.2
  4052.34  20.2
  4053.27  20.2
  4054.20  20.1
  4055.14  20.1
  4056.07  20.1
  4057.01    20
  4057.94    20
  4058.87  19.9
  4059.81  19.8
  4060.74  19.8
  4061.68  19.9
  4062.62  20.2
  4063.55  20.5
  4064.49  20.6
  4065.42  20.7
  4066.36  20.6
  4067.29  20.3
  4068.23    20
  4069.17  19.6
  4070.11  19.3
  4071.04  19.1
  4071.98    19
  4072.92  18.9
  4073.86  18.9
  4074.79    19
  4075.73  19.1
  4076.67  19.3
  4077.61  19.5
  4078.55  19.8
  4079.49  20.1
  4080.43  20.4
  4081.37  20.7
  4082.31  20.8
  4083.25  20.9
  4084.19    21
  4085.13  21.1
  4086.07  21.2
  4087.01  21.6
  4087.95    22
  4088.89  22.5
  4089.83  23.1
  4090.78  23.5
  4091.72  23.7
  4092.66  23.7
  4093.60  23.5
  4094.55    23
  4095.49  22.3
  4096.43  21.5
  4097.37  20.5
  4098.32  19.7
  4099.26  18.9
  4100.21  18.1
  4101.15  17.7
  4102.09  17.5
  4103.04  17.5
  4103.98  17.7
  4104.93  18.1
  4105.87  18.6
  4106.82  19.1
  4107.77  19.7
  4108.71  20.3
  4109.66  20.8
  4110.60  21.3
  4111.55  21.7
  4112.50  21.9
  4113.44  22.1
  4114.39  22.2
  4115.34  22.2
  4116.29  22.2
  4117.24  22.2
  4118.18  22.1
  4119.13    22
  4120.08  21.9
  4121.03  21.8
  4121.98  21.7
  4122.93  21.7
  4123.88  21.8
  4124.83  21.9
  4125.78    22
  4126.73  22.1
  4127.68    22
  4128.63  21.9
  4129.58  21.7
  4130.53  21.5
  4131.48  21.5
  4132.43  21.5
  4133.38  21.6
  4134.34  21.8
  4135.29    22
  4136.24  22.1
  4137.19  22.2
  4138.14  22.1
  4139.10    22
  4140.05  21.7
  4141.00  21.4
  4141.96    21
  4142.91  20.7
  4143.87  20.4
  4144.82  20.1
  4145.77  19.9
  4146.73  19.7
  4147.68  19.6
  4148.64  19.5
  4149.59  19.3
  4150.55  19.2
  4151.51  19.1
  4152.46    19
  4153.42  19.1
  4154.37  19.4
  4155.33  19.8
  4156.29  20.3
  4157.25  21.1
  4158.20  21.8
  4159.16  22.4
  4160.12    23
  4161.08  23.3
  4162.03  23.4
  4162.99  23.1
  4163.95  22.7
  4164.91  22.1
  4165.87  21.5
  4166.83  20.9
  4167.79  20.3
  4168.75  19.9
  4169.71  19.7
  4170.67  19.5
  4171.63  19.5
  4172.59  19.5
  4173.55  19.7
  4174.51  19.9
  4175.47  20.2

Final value -1.4 AA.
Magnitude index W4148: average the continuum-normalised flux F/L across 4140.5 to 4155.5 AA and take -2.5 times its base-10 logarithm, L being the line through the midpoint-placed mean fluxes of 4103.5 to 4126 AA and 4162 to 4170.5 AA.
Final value 0.07 mag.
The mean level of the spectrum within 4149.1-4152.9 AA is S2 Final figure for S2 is 19.2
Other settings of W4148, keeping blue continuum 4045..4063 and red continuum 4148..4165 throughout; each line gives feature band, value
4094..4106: 0.052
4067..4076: 0.038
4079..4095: -0.091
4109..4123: -0.069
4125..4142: -0.058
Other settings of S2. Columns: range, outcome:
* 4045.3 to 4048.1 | 18.8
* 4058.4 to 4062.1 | 19.8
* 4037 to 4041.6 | 21.5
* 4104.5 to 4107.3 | 18.6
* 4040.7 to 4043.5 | 20.2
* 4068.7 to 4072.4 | 19.3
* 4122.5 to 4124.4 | 21.7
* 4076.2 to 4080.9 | 19.8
